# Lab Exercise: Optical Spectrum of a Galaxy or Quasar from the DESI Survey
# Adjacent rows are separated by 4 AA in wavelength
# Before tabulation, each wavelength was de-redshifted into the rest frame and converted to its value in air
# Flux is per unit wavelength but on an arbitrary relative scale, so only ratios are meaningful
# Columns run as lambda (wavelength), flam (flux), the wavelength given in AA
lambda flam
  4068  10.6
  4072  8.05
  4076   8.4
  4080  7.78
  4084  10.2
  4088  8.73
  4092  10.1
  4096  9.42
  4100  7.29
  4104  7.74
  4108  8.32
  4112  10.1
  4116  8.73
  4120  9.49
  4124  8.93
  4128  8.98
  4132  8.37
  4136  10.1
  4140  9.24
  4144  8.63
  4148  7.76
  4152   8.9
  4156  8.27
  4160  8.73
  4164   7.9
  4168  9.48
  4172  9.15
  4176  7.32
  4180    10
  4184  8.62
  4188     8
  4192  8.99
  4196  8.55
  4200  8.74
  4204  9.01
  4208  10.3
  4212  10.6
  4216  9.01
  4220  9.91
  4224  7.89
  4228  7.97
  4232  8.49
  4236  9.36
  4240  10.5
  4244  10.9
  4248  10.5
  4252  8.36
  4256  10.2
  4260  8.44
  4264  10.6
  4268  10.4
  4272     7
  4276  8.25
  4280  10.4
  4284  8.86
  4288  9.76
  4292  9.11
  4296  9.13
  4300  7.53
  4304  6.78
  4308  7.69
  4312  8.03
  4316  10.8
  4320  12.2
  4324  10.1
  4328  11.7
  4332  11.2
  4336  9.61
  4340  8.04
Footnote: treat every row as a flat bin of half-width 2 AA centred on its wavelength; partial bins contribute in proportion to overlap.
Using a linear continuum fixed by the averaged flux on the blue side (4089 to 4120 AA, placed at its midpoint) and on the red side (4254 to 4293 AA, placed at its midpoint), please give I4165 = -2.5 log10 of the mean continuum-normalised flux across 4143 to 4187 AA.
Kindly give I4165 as 0.05 mag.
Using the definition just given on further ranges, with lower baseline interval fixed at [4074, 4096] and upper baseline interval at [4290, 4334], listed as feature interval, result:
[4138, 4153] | 0.07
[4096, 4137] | 0.04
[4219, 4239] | 0.07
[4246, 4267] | -0.03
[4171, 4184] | 0.06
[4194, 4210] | 0.02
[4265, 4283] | 0.04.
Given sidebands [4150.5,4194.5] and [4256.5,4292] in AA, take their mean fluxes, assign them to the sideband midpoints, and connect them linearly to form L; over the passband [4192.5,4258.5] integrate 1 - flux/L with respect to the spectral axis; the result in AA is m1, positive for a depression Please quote -2.98 AA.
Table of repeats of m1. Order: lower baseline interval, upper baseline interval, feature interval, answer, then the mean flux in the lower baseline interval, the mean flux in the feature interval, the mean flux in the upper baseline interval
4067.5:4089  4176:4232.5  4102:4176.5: 1.1 AA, 8.86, 8.77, 8.96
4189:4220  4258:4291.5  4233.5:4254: -1.4 AA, 9.31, 9.89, 9.21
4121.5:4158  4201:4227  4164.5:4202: 1.7 AA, 8.81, 8.73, 9.37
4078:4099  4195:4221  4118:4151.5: 1.2 AA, 9.15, 8.94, 9.46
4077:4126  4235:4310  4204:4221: -1.5 AA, 8.89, 9.85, 9.14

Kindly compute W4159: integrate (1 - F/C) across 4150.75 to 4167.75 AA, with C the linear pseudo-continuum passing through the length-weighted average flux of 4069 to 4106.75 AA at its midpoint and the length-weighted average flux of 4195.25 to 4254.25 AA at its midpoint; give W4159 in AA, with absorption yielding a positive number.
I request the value 0.9 AA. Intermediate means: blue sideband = 8.68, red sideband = 9.36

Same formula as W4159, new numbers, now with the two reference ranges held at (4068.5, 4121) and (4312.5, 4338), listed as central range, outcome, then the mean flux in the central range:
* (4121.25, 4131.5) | 0.2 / 8.91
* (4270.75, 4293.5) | 3.2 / 8.95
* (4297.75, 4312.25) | 4.3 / 7.47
